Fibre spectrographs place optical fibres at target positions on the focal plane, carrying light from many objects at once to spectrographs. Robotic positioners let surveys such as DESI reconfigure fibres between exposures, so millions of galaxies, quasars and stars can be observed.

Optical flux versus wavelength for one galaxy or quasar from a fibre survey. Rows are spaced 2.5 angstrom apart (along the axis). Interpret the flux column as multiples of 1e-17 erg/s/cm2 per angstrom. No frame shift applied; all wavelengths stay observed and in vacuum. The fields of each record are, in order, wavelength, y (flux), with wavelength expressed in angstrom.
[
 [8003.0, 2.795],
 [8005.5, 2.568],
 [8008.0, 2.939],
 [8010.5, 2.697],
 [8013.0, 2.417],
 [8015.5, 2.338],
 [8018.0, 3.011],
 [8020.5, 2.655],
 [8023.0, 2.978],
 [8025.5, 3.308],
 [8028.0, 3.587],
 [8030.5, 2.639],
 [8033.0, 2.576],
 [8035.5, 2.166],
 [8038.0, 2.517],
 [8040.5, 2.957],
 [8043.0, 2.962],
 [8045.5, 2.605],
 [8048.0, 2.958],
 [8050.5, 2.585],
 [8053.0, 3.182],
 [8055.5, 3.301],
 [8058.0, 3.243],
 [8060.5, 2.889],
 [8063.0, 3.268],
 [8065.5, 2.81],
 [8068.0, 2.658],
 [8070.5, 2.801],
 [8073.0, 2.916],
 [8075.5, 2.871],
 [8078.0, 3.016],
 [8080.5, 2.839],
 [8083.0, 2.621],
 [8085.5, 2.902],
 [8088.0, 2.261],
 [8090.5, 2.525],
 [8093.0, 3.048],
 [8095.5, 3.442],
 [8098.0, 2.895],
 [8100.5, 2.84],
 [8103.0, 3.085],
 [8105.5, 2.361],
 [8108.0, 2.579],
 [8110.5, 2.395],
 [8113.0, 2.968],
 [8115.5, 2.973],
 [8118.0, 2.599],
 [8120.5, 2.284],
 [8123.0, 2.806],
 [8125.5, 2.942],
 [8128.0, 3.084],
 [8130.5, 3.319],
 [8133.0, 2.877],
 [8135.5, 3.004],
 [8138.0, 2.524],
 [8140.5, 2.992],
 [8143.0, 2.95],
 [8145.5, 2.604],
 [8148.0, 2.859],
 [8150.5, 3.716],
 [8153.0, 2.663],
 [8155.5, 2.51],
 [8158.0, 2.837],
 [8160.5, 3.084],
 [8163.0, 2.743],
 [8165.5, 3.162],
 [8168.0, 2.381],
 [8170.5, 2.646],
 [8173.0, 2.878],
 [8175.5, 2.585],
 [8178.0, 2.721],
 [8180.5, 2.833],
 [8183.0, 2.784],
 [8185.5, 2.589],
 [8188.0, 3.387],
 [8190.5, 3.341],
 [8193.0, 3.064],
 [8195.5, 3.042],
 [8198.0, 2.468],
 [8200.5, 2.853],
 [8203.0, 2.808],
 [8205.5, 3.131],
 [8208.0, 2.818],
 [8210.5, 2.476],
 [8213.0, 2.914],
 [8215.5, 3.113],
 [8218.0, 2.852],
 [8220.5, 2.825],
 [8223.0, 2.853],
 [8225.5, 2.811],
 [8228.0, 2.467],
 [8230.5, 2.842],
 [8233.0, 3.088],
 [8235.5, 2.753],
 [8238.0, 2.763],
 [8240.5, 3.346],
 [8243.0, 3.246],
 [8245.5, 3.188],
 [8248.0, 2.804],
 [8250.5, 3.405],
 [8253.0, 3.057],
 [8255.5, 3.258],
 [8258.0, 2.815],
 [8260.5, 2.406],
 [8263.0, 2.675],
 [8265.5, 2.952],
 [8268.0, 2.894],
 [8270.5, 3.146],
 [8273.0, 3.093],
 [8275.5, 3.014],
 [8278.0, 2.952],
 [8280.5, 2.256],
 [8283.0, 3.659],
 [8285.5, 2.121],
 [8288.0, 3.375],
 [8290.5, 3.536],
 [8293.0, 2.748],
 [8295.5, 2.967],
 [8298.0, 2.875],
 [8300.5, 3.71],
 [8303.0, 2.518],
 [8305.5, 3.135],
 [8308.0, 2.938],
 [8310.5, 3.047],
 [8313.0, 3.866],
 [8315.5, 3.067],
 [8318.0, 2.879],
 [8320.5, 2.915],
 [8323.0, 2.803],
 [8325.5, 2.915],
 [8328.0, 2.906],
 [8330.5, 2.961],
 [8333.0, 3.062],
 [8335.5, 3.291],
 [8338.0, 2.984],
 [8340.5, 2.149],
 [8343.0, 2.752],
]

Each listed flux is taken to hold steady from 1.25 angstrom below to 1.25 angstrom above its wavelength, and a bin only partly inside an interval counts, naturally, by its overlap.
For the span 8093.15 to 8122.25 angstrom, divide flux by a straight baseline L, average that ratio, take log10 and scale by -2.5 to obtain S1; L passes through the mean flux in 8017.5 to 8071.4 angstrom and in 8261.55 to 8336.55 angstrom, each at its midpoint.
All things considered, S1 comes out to 0.05 mag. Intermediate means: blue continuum 2.89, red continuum 3.01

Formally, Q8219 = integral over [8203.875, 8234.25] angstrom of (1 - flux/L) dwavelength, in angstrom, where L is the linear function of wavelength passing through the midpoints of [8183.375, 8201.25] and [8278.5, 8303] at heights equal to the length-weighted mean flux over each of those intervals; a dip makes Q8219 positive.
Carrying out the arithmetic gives 1.2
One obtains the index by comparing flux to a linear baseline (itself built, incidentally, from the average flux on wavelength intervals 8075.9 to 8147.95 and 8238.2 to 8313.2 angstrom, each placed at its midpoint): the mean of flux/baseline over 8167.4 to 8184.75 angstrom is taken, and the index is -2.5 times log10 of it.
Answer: 0.08 mag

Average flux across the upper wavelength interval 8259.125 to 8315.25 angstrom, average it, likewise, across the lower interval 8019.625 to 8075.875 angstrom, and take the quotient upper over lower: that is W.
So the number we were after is 1.04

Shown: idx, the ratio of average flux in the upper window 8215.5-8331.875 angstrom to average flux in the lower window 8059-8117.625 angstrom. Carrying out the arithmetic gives 1.05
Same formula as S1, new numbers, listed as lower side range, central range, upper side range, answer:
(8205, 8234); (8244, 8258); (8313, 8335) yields -0.082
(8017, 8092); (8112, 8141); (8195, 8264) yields 0.004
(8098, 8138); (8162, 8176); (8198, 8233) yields 0.029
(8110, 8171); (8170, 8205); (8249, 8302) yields 0.011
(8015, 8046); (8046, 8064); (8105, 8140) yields -0.089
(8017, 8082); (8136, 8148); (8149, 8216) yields 0.033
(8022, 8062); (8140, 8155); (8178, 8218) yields -0.014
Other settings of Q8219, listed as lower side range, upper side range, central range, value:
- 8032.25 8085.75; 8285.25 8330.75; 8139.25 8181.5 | 1.32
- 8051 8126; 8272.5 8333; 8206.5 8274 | 0.92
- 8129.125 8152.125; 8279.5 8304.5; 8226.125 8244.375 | 0.34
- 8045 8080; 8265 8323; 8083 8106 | 1.02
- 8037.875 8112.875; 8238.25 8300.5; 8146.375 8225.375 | 1.89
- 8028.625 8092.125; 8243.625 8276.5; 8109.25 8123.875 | 0.98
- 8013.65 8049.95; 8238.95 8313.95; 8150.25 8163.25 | 0.16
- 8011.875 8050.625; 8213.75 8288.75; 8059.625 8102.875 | -0.86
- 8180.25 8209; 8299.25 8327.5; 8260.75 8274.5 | 0.46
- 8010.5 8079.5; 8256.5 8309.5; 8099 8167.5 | 1.21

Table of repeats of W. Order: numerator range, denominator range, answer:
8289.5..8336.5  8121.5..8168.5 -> 1.05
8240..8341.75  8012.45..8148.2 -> 1.06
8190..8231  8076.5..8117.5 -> 1.02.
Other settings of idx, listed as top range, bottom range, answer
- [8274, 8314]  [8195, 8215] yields 1.08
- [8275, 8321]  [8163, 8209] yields 1.06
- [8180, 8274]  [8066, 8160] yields 1.03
